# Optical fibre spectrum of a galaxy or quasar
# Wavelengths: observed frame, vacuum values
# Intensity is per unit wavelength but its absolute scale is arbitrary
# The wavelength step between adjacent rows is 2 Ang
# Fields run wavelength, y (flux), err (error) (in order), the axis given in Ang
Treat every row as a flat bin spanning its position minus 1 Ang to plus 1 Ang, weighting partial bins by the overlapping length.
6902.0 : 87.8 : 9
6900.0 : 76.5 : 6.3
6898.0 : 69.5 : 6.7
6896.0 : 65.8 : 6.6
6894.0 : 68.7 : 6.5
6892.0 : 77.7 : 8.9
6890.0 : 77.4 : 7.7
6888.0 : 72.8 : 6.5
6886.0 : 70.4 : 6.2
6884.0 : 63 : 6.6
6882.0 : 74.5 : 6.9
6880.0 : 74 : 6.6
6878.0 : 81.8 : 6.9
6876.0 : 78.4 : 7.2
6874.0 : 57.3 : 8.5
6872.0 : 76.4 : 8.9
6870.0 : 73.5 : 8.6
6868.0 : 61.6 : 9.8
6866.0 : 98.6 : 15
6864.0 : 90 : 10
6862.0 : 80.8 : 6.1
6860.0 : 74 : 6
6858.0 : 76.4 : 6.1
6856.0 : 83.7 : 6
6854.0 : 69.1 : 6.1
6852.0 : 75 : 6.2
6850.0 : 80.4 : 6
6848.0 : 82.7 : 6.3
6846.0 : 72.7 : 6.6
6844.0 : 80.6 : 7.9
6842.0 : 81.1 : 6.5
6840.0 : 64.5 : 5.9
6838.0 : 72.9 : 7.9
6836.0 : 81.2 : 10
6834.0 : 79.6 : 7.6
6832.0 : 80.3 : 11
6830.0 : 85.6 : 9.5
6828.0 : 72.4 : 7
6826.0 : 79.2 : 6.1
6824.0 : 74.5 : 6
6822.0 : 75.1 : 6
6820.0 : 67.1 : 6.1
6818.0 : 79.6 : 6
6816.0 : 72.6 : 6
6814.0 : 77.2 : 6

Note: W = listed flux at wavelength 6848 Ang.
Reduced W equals 82.7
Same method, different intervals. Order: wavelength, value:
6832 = 80.3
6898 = 69.5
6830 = 85.6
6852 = 75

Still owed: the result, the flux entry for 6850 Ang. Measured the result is 80.4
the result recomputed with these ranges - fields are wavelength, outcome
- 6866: 98.6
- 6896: 65.8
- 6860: 74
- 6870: 73.5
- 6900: 76.5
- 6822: 75.1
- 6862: 80.8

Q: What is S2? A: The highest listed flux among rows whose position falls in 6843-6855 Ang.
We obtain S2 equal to 82.7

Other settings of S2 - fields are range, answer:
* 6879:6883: 74.5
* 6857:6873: 98.6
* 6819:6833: 85.6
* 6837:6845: 81.1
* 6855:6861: 83.7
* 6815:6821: 79.6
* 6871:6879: 81.8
